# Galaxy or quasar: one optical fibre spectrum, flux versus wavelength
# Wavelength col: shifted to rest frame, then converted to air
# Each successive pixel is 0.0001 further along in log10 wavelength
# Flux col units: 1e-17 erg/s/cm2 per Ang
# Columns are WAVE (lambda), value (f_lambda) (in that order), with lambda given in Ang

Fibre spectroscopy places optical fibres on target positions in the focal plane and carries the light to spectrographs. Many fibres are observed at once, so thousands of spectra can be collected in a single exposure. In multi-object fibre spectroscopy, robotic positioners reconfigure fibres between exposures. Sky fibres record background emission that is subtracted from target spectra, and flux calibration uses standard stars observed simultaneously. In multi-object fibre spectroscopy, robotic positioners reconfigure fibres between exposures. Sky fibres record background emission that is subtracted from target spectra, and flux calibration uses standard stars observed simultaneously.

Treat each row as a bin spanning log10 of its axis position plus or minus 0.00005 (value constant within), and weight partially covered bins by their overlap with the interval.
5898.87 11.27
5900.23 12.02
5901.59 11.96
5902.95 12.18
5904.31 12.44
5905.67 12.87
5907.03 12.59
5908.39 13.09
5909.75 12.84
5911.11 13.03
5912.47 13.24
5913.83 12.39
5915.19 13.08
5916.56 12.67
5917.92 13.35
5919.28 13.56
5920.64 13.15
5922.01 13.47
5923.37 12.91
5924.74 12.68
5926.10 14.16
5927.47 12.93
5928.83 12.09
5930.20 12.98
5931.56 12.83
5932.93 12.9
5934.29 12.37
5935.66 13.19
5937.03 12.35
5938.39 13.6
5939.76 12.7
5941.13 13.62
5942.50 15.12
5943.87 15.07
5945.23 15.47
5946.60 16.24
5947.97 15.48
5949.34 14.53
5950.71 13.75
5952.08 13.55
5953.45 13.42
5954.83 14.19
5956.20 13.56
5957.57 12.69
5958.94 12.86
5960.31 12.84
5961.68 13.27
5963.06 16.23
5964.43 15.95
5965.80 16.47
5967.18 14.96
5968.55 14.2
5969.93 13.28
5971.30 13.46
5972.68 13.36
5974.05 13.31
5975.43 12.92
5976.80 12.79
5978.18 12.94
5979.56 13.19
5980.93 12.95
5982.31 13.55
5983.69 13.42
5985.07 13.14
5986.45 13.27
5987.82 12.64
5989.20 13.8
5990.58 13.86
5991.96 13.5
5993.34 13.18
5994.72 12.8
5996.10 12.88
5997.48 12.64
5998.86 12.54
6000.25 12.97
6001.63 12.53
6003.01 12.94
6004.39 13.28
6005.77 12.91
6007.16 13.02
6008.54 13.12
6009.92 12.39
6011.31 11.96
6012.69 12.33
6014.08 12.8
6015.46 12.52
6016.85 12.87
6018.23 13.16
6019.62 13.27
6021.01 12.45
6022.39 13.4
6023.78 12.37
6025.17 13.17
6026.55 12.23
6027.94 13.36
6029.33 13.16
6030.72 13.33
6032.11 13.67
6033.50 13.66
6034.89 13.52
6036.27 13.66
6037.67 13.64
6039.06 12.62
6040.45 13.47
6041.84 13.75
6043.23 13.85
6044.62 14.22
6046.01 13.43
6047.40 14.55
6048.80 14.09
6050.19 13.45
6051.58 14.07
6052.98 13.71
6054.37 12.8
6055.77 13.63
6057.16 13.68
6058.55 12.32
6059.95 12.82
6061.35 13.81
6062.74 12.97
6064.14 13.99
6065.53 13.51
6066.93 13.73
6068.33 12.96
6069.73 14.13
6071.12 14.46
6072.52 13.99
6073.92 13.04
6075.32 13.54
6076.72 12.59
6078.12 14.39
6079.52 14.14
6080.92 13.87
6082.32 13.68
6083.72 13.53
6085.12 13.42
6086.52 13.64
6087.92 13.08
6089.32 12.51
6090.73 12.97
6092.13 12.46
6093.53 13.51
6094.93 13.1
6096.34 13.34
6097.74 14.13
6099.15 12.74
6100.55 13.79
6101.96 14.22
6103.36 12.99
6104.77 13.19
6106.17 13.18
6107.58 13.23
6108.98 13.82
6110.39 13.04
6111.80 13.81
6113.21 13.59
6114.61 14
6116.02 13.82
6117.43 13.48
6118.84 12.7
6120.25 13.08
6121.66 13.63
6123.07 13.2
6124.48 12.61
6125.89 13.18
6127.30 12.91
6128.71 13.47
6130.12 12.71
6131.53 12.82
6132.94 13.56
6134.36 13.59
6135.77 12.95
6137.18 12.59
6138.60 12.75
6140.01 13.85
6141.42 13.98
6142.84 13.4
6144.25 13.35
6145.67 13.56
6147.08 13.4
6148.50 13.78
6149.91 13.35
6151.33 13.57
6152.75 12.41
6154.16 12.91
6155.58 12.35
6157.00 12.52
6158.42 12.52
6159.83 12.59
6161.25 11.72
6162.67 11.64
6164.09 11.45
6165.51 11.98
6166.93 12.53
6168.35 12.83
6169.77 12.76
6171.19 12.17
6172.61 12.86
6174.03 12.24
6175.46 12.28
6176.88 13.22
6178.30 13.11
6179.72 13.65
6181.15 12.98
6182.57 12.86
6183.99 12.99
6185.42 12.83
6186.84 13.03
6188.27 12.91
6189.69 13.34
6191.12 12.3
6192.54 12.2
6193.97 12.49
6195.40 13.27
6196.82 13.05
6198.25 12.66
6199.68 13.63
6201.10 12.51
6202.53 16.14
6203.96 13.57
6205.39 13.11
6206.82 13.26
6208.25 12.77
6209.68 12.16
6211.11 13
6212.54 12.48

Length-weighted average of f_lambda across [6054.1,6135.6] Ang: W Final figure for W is 13.4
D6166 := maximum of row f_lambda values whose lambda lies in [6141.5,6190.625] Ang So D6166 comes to 13.78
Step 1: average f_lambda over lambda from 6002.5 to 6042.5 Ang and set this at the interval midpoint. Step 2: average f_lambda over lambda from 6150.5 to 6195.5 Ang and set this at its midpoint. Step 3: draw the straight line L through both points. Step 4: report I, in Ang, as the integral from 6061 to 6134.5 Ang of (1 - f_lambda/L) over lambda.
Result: -3.3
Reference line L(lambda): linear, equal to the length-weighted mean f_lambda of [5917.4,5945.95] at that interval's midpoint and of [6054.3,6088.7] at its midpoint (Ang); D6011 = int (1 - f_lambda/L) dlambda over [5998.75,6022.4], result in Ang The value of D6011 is 1.2 Ang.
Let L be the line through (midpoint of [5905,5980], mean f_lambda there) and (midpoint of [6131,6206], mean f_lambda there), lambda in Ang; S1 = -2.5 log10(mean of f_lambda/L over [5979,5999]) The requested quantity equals 0.02 mag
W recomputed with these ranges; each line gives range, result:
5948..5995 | 13.7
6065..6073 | 13.8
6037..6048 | 13.7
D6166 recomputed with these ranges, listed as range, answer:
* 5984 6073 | 14.55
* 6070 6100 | 14.46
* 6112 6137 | 14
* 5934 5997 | 16.47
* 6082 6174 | 14.22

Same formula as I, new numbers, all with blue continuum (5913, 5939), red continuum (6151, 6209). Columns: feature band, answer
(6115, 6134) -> -0.5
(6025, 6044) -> -0.7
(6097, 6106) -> -0.4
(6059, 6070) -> -0.5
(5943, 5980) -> -3.2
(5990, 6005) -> -0.1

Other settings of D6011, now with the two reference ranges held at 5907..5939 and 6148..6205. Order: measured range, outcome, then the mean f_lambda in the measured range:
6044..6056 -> -0.8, 13.8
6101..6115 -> -0.7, 13.5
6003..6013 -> 0.1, 12.8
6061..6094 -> -1.5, 13.5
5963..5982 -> -1.4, 13.9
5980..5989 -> -0.2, 13.2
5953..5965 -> -0.8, 13.9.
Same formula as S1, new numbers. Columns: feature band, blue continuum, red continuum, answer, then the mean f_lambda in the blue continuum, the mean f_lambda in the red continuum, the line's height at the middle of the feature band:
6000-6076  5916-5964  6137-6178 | 0.00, 13.6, 12.8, 13.2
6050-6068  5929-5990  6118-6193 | -0.01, 13.7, 12.9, 13.3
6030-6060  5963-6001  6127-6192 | -0.02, 13.5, 12.9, 13.3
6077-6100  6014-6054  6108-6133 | -0.01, 13.4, 13.3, 13.3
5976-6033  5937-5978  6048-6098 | 0.07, 14.1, 13.5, 13.8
